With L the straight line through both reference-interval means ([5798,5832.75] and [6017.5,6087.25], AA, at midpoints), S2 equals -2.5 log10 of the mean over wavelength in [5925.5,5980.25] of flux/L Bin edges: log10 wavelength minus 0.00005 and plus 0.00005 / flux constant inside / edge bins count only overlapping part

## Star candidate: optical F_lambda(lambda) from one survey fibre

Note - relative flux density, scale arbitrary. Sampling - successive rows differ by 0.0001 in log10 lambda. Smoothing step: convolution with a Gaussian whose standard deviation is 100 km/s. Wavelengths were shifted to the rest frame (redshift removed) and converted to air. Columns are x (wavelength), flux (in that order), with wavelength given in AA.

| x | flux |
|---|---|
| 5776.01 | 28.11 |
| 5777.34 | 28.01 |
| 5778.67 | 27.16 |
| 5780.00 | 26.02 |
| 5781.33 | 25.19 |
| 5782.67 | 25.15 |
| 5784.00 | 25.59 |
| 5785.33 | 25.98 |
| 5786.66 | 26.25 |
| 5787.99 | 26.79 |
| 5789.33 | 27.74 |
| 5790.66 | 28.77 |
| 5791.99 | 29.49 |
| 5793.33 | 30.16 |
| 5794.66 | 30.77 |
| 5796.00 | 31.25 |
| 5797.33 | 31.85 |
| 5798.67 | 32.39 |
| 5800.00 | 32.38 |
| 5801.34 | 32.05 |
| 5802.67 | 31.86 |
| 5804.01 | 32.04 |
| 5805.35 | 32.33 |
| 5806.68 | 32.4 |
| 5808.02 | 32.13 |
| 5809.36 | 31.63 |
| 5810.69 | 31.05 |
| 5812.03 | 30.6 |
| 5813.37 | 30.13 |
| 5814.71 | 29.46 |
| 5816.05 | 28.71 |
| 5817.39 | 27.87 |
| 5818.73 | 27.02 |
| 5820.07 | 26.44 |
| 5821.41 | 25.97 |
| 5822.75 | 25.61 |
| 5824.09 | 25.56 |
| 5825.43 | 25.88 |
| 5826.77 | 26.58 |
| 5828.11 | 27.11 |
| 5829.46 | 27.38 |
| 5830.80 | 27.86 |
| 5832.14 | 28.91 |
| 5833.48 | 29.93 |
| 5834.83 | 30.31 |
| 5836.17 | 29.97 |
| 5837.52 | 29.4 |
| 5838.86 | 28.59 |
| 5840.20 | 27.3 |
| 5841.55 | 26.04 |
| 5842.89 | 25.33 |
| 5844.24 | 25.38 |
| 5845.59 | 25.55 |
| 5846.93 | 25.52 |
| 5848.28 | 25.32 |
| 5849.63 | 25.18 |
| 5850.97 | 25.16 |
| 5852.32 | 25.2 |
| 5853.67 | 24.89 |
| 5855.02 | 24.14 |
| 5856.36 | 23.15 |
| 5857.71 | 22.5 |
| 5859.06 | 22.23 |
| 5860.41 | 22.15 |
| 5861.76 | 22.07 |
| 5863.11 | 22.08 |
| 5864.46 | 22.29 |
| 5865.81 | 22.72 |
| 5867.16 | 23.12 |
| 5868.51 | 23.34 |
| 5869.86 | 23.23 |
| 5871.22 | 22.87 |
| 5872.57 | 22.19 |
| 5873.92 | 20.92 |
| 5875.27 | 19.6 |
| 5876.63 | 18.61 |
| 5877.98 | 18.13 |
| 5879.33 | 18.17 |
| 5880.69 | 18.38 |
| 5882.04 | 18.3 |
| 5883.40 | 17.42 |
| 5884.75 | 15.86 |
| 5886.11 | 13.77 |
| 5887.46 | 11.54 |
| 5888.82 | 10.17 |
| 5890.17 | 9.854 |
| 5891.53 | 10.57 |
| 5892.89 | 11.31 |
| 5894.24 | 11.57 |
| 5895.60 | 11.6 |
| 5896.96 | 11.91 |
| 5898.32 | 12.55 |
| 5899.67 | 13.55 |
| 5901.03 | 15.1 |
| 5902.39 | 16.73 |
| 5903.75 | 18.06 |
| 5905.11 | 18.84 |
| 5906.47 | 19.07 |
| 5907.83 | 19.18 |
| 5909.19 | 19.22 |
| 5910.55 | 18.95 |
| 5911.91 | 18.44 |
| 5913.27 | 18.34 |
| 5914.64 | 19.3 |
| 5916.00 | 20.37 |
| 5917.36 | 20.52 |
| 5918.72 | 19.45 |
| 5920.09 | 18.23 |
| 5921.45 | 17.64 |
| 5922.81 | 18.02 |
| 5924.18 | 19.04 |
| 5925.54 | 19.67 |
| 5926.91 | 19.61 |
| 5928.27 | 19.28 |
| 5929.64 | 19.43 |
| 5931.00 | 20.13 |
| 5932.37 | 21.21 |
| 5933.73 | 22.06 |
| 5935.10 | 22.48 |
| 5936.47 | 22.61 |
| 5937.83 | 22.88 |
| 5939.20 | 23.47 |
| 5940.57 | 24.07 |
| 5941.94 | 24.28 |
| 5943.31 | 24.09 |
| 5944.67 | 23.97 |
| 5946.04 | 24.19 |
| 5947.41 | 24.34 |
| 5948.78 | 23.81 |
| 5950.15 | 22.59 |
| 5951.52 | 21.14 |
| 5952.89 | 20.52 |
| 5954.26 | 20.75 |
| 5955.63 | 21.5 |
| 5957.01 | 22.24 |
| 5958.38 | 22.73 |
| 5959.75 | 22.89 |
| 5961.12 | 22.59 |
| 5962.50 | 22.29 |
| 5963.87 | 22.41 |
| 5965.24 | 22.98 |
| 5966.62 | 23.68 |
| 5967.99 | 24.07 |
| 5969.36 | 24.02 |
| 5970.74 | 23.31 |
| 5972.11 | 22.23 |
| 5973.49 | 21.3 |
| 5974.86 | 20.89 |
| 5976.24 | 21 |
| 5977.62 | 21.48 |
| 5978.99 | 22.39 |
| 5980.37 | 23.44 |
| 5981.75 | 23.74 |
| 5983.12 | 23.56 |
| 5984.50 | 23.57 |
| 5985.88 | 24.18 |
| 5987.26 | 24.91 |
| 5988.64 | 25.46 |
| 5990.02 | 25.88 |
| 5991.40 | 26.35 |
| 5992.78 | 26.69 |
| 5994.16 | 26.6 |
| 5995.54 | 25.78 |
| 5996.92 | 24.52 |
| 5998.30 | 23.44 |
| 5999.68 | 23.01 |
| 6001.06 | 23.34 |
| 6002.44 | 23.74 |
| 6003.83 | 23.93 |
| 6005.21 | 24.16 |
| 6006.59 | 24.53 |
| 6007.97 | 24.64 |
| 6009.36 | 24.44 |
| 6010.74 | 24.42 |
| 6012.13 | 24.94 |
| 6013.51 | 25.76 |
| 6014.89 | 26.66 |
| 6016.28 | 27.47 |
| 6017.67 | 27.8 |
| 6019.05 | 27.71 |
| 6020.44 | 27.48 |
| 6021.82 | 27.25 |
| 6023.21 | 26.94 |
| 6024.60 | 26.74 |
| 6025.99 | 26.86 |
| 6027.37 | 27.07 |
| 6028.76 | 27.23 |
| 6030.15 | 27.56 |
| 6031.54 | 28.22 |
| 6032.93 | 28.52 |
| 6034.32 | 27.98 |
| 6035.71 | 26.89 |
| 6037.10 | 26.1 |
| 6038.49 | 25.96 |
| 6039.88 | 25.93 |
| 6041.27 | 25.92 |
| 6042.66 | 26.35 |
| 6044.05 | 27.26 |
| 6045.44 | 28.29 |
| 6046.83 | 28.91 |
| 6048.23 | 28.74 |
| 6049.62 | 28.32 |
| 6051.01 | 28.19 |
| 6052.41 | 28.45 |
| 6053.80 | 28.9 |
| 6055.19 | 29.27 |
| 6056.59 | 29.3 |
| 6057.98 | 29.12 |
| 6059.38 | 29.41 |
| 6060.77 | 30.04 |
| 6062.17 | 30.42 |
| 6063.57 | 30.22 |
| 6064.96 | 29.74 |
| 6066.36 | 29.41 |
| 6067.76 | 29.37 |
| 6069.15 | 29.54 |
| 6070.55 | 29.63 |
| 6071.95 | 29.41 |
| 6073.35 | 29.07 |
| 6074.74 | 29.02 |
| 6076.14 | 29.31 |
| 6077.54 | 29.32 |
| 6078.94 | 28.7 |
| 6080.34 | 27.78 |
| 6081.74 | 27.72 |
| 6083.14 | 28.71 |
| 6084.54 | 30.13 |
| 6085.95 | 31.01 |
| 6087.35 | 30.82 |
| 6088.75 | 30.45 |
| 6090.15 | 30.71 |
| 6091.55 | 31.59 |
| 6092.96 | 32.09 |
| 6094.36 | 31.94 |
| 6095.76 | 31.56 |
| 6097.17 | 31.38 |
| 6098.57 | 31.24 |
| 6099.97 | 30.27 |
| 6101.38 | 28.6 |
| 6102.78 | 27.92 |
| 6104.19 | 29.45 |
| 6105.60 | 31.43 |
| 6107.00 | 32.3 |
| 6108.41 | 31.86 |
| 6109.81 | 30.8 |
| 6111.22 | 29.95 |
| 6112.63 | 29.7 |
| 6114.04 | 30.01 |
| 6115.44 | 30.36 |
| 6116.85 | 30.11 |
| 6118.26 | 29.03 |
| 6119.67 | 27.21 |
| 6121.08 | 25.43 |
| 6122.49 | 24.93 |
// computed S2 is 0.28 mag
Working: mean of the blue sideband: 29.3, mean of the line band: 22.3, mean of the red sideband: 28.4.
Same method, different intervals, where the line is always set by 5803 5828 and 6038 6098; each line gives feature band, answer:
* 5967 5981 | 0.28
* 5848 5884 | 0.30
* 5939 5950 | 0.21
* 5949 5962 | 0.31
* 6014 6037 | 0.07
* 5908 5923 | 0.46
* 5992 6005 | 0.19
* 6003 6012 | 0.20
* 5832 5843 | 0.02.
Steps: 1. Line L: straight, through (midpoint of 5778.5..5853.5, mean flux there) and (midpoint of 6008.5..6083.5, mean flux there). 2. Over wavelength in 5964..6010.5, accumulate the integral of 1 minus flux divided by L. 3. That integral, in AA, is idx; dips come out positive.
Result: 6.9 AA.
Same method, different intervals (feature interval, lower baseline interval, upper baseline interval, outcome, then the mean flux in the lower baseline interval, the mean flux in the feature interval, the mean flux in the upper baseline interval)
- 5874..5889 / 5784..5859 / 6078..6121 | 6.19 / 28.1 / 16.7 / 30.1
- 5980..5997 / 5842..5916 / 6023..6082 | -0.02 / 19.3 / 25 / 28.3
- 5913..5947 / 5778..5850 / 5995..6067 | 8.13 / 28.4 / 21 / 27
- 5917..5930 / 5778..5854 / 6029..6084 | 4.26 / 28.2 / 19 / 28.5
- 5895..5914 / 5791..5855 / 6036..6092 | 8.02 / 28.5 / 16.6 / 28.9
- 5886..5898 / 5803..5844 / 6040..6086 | 7.28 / 28.6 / 11.3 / 28.9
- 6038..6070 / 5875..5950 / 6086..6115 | -1.06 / 18.4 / 28.6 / 30.7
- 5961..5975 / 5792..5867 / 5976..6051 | 1.84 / 27.6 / 22.8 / 25.8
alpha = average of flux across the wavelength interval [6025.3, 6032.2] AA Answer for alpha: 27.4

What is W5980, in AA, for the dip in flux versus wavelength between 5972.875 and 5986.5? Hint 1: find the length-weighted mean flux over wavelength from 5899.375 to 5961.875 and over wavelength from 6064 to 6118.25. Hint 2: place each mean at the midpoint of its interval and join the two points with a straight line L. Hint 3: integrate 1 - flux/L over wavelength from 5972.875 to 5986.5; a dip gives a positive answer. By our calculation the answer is 0.6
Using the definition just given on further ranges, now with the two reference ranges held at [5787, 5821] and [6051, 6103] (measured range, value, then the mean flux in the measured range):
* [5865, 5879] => 4.1 AA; 21.4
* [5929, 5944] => 3.8 AA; 22.5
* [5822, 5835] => 1.2 AA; 27.4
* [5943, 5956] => 3.2 AA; 22.7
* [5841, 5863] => 4.3 AA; 24.3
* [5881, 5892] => 6.0 AA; 13.7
